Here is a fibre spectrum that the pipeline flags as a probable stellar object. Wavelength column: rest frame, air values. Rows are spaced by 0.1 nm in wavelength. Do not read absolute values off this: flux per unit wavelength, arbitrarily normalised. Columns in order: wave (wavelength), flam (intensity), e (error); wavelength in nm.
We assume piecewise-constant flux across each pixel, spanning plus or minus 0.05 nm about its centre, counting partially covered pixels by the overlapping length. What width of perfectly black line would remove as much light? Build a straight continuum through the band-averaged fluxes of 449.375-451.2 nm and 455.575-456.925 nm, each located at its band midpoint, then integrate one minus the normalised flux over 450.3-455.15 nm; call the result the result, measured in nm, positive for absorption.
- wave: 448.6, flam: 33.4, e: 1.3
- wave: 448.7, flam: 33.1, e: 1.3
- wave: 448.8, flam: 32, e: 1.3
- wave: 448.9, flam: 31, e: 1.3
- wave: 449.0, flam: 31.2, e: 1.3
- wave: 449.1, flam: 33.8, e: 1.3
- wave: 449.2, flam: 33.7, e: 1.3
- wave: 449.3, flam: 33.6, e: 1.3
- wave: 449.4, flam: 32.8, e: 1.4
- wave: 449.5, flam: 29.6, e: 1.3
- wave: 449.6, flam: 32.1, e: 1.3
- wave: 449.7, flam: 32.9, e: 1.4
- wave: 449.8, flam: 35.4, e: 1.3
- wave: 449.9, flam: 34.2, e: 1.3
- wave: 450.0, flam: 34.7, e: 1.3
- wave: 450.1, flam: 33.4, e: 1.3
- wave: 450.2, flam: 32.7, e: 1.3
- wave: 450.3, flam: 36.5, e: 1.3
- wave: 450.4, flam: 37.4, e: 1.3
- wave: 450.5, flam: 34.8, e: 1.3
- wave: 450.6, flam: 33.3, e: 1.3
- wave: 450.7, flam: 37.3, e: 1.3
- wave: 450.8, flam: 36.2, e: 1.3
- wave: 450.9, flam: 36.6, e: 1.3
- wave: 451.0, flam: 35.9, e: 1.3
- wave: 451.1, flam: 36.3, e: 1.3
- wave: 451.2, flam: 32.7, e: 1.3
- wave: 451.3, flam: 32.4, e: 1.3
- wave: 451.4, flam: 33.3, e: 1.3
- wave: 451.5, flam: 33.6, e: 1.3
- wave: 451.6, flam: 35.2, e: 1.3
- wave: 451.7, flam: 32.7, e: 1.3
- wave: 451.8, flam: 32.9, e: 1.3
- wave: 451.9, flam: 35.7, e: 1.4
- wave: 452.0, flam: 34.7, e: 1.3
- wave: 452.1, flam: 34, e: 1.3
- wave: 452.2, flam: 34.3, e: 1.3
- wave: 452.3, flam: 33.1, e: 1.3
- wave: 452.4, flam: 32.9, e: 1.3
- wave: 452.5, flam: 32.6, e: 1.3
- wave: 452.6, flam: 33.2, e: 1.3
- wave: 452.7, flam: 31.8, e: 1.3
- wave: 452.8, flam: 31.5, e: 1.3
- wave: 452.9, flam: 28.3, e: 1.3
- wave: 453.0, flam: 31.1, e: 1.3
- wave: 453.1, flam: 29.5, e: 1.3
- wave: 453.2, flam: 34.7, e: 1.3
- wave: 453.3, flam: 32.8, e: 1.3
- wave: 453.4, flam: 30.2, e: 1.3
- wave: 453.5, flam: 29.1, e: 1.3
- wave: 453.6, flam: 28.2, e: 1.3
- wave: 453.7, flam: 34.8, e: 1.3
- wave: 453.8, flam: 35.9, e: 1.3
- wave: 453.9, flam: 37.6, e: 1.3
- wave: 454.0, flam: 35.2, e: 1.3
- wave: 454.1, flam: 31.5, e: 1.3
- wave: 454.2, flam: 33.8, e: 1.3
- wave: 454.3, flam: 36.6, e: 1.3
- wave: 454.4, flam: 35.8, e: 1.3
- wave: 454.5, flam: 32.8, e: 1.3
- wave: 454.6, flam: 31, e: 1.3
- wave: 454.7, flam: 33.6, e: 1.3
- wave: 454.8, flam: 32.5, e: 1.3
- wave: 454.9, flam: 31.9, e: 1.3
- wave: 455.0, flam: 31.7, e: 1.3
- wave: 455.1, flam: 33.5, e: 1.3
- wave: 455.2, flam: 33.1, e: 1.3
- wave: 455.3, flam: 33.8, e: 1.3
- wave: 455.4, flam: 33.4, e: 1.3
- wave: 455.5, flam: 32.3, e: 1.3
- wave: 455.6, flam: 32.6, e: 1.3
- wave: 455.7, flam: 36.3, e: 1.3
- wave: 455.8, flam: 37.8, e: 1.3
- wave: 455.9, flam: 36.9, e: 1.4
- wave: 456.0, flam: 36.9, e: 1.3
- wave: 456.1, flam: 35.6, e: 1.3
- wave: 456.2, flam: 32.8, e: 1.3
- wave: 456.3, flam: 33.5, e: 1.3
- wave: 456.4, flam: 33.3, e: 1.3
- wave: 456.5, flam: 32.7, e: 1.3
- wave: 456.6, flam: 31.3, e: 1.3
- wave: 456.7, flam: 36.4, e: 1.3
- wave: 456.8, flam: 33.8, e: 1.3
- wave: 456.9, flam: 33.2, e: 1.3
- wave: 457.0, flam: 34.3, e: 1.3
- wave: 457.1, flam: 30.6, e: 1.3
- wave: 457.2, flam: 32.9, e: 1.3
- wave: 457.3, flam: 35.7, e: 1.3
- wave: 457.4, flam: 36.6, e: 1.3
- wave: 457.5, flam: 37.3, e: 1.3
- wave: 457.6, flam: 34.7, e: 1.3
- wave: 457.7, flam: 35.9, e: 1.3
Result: 0.15 nm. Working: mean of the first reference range 34.5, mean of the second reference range 34.6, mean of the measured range 33.5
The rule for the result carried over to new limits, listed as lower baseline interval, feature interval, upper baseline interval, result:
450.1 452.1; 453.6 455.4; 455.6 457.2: 0.04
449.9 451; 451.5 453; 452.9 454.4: 0.04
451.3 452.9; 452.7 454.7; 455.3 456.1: 0.08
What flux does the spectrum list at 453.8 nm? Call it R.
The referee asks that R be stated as 35.9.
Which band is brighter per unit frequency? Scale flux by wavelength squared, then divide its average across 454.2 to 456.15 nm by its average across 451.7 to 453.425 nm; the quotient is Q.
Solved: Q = 1.06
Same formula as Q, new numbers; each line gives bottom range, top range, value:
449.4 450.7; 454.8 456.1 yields 1.03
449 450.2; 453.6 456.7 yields 1.05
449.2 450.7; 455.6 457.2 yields 1.04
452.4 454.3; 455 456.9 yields 1.06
